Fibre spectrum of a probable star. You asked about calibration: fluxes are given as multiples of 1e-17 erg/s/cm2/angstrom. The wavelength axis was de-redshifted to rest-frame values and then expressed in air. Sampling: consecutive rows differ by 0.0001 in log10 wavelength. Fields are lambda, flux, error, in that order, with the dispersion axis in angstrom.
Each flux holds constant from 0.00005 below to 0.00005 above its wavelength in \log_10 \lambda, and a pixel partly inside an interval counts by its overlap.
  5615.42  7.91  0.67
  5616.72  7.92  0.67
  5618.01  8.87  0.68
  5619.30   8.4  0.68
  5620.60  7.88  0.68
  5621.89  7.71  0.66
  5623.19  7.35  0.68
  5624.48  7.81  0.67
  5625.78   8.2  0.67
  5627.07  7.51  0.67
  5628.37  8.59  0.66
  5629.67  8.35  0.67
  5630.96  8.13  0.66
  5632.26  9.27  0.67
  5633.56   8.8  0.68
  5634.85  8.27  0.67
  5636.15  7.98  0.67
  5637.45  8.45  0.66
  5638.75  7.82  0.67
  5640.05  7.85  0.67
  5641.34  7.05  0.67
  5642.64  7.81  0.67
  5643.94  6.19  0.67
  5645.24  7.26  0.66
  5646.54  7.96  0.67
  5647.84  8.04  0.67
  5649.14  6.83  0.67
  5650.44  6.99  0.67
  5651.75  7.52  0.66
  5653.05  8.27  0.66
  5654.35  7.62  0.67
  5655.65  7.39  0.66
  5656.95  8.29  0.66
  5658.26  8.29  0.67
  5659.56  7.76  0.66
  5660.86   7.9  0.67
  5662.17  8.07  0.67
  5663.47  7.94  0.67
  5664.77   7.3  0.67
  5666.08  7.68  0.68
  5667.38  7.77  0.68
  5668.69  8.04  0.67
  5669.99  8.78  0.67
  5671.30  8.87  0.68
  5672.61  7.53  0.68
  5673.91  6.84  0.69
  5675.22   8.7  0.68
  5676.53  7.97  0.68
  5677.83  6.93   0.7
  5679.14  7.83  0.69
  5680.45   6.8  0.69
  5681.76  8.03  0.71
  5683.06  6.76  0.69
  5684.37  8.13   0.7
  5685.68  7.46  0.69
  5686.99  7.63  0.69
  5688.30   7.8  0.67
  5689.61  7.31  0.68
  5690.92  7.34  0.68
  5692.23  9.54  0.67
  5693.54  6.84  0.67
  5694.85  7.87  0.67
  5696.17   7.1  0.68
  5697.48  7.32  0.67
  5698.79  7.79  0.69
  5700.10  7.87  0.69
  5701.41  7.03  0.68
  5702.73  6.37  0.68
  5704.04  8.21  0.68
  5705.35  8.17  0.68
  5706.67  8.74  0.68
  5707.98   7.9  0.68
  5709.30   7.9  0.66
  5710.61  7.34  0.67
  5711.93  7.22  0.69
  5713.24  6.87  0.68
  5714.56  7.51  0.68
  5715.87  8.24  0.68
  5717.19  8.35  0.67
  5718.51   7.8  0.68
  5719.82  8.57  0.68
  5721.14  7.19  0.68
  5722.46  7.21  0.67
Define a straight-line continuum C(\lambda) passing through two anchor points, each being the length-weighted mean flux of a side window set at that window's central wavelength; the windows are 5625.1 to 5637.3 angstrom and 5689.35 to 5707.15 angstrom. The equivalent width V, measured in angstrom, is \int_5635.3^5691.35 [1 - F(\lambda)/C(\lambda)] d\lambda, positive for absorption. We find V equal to 2.27 angstrom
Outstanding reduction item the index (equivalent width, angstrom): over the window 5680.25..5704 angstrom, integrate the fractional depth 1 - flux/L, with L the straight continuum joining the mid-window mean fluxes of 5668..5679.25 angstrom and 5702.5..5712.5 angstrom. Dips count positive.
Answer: 1.00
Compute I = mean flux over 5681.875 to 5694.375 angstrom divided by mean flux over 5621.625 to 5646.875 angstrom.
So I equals 0.97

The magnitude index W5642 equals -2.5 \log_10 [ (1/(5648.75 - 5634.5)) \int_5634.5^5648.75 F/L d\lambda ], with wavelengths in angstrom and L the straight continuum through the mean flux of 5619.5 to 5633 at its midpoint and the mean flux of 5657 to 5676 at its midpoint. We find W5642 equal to 0.05 mag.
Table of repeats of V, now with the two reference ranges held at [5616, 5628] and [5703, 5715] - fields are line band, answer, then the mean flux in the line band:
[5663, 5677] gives -0.2 angstrom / 7.94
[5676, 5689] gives 0.4 angstrom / 7.53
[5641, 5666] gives 0.8 angstrom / 7.61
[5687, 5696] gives 0.0 angstrom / 7.73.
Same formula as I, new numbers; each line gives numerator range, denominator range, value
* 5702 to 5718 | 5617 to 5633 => 0.95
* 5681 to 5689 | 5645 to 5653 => 1.02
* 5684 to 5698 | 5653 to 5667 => 0.98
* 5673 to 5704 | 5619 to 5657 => 0.96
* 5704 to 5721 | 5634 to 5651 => 1.04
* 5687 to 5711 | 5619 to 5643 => 0.95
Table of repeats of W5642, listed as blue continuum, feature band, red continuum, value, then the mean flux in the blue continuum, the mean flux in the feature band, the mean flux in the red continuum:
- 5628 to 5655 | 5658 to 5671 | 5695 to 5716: -0.029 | 7.85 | 7.97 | 7.59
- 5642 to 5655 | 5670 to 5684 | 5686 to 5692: -0.013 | 7.45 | 7.69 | 7.66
